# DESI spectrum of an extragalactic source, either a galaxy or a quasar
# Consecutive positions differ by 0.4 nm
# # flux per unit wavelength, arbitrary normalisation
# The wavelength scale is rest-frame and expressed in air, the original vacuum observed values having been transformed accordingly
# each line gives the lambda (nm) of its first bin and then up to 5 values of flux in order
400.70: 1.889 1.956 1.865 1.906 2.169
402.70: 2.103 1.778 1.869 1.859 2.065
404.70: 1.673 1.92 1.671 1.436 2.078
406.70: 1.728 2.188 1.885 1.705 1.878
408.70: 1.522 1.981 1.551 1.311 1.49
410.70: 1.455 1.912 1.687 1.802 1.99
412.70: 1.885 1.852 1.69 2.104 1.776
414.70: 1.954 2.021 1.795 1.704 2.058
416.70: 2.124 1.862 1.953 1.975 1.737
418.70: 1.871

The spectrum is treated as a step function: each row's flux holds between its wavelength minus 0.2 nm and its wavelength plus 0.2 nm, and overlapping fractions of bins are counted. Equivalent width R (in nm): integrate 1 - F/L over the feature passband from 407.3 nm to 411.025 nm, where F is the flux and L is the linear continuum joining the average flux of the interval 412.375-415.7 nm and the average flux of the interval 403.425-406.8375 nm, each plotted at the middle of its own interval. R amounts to 0.392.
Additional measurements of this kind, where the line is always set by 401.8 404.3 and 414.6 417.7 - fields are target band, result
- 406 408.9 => 0.16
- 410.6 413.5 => 0.21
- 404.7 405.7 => 0.09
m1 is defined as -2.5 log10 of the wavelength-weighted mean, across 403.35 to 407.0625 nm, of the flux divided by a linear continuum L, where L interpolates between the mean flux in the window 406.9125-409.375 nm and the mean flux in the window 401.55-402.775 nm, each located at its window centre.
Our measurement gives 0.06 mag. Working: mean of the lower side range 2.03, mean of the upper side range 1.85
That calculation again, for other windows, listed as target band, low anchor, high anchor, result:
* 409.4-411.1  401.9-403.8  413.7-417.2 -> 0.28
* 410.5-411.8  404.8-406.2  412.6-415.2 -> 0.09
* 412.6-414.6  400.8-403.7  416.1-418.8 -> 0.05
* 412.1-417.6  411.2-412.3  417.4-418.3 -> -0.03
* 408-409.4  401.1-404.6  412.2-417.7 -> 0.09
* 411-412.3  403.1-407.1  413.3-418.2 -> 0.04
